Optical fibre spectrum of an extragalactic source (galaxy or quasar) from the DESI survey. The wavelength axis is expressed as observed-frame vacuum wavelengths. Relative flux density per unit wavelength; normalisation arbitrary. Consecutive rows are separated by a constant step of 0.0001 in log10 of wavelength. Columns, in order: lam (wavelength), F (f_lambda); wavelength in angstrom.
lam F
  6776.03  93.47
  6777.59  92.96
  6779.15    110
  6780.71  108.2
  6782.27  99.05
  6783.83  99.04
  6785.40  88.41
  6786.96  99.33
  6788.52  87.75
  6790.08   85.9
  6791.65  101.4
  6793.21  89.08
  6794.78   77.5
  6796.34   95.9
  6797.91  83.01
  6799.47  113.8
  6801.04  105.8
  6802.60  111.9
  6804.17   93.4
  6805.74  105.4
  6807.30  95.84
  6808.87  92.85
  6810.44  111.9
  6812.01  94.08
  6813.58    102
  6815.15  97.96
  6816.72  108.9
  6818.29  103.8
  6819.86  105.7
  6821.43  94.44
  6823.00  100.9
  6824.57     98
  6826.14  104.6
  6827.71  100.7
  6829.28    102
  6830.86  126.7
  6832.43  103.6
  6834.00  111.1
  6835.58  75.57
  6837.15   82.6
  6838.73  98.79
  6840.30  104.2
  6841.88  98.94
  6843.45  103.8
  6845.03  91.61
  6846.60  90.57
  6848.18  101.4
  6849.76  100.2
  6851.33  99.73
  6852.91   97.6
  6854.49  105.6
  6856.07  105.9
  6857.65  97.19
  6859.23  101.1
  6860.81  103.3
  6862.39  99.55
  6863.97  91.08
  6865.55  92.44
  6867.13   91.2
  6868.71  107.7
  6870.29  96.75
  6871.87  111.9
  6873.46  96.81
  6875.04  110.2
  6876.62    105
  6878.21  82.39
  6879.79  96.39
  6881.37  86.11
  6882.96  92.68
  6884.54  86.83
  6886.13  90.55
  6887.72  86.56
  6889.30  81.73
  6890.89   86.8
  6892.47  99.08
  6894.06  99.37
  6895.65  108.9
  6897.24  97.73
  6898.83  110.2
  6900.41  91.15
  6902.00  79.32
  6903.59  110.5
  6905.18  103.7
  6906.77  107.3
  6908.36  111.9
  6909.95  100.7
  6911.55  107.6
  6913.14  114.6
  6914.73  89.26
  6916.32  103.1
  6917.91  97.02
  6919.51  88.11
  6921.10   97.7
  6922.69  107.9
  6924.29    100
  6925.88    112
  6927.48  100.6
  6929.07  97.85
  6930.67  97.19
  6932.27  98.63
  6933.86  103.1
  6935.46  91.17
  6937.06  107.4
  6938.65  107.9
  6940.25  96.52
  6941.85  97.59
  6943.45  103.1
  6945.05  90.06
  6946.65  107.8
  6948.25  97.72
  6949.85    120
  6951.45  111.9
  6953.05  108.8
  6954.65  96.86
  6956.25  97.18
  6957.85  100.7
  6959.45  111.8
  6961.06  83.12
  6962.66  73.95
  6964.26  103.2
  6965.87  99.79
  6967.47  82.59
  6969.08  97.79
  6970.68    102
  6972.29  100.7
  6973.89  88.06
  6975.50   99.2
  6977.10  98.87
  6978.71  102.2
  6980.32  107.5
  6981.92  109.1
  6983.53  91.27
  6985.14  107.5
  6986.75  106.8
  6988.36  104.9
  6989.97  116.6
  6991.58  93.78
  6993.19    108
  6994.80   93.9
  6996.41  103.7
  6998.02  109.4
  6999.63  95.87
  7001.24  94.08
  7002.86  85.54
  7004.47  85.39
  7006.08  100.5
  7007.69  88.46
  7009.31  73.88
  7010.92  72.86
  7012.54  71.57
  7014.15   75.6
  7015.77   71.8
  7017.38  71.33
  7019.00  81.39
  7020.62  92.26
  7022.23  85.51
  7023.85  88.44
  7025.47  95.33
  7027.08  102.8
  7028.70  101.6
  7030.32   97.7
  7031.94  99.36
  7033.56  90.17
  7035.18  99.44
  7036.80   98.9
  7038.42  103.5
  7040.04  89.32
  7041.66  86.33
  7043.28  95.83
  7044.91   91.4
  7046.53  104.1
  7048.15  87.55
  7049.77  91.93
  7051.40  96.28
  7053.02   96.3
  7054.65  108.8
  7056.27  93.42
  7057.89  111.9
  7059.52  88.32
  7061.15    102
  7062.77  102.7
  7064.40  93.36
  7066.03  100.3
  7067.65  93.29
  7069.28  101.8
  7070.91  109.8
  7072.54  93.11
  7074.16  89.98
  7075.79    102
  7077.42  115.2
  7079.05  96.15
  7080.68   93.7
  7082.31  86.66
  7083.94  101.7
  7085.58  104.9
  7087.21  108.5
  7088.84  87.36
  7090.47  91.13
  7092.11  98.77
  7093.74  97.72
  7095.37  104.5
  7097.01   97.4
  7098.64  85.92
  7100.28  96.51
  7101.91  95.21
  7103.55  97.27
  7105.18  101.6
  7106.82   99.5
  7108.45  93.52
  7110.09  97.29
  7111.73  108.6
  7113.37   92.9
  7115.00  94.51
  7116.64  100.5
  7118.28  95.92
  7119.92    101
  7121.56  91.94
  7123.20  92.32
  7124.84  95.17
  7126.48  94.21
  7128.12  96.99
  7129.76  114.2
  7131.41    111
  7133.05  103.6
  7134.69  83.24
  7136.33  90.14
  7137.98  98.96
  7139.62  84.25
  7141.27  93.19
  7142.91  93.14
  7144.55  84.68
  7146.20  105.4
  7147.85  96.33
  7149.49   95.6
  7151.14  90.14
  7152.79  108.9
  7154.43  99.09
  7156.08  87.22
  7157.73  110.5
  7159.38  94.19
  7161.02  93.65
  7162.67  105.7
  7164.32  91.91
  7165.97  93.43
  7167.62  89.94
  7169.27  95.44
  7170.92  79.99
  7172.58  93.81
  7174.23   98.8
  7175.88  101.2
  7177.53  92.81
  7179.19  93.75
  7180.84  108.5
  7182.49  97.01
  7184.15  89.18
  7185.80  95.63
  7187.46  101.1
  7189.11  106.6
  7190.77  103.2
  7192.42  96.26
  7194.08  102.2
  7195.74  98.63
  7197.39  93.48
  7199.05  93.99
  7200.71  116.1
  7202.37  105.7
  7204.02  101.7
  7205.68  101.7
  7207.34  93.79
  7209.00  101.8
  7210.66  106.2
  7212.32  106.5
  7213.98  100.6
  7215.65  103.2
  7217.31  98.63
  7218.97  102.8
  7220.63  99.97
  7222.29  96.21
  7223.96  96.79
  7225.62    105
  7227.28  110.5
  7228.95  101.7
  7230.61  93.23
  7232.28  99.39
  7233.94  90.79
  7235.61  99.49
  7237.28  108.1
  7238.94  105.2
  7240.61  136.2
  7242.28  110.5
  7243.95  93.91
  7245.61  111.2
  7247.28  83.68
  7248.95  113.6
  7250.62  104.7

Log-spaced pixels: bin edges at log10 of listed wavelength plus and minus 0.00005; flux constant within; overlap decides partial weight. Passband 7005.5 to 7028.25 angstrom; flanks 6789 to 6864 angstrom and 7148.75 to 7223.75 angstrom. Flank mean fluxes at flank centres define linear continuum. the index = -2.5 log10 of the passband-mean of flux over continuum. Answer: 0.18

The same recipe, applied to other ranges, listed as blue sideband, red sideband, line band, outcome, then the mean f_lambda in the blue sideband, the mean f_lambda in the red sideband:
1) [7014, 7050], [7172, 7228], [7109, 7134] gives -0.03 mag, 91.7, 100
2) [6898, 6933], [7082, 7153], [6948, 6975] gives 0.02 mag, 101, 96.8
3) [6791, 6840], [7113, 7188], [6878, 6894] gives 0.11 mag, 99.7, 96.1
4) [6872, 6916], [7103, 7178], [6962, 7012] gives 0.01 mag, 97.8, 96.4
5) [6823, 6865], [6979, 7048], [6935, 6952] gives -0.07 mag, 99.8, 93.9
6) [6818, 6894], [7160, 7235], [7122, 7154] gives 0.03 mag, 97.9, 98.9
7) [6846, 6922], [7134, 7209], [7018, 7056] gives 0.03 mag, 98.2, 96.8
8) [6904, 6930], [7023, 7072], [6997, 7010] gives 0.08 mag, 103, 97.4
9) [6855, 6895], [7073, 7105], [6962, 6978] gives 0.02 mag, 96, 97.4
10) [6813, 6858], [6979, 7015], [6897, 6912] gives -0.04 mag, 101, 95.3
